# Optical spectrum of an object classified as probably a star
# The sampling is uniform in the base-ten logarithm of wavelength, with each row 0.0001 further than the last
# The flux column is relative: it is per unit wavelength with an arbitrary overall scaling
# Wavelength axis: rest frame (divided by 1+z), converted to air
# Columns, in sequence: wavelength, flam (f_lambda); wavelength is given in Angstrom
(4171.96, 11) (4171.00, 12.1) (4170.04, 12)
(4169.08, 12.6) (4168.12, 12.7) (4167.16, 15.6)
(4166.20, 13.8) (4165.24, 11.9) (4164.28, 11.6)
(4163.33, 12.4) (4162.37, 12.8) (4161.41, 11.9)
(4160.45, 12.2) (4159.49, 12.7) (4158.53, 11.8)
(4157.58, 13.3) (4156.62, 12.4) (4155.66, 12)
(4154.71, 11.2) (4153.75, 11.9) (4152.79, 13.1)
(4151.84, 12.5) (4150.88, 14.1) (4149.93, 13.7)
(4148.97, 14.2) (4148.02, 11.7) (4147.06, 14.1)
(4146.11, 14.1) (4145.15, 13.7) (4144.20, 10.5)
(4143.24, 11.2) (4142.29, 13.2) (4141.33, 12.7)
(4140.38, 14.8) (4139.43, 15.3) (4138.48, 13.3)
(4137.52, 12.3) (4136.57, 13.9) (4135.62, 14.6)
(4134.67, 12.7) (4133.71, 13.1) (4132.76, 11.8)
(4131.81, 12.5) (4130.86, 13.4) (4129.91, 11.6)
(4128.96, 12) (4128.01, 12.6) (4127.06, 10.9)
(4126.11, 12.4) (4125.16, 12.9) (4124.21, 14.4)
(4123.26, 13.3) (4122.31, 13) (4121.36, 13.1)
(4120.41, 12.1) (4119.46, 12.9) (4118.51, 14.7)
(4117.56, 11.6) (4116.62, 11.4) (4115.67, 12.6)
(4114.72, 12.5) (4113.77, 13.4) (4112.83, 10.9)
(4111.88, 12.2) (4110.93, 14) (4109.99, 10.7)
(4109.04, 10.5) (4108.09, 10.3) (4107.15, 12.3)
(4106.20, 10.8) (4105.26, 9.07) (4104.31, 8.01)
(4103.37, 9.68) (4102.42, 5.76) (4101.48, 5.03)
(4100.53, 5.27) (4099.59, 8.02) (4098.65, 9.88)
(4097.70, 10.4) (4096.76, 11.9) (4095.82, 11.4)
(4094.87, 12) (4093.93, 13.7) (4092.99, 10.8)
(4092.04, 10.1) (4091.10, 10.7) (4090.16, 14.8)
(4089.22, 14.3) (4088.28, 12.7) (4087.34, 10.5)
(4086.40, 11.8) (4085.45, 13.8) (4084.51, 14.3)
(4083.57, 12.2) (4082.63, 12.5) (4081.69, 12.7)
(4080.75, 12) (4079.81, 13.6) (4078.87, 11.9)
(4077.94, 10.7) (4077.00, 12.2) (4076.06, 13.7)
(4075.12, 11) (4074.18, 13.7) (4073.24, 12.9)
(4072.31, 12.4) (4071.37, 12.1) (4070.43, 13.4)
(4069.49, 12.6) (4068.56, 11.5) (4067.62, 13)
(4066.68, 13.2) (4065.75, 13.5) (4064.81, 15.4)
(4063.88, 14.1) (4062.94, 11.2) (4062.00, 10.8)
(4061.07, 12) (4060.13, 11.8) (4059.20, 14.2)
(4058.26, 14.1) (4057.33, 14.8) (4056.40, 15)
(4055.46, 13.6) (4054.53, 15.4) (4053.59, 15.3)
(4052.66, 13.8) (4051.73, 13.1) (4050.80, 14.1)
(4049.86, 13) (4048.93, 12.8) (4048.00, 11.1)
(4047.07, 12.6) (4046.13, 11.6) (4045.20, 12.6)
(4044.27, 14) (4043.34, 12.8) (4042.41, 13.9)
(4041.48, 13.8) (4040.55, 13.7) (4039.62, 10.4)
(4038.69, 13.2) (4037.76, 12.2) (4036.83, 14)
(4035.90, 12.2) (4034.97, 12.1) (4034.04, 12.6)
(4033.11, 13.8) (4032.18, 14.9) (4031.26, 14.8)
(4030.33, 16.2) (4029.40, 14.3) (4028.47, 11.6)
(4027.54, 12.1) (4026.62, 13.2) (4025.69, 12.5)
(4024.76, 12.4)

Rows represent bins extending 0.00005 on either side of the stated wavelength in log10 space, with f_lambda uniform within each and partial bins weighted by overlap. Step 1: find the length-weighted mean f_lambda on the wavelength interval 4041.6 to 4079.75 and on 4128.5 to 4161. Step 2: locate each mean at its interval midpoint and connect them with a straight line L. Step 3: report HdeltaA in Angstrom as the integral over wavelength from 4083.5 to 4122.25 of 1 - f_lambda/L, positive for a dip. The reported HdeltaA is 5.0 Angstrom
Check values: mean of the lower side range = 13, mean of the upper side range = 12.9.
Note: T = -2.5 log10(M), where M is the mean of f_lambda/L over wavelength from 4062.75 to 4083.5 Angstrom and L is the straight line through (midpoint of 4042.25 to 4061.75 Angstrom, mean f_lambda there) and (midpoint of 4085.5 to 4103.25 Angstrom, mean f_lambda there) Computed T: -0.06 mag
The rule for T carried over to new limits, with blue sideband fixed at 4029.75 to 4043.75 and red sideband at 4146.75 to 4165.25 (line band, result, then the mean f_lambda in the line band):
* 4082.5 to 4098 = 0.07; 12.2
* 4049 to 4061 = -0.05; 13.9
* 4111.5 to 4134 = 0.02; 12.6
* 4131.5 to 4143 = -0.05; 13.3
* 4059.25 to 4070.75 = 0.04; 12.8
